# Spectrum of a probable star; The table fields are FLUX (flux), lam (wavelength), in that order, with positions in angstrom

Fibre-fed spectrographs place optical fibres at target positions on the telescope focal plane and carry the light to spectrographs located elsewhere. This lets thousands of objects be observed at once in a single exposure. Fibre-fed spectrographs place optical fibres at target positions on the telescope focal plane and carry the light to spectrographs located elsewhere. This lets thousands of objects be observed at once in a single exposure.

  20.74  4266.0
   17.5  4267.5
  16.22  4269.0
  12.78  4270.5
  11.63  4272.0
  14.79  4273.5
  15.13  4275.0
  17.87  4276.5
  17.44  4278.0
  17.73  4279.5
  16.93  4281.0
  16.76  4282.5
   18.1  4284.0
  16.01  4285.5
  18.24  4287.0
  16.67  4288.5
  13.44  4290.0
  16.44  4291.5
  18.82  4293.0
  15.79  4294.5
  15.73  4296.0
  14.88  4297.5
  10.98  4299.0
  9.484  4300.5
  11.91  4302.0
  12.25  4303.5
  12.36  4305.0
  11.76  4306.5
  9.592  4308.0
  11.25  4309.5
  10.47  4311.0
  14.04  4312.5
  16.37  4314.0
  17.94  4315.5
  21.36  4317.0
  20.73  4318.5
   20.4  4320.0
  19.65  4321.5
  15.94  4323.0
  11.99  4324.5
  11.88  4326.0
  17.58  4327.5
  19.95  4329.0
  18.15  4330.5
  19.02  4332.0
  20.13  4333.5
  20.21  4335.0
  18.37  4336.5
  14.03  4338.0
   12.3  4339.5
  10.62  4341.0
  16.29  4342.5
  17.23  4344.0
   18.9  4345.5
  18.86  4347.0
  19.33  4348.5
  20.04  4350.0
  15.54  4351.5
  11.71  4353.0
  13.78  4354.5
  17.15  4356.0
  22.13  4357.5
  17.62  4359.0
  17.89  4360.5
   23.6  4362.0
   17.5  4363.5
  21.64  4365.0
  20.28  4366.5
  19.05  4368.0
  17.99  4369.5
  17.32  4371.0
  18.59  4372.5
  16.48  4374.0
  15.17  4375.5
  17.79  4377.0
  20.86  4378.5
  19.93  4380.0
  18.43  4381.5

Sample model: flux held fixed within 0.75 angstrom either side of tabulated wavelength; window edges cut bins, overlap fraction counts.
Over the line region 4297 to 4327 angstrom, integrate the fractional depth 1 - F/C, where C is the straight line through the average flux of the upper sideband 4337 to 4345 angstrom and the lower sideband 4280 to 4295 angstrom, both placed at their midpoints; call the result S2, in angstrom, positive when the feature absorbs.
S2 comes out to 2.5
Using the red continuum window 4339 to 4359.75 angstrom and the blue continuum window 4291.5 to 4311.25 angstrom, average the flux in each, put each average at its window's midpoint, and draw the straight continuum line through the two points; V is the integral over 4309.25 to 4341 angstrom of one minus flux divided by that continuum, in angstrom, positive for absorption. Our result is -4.3 angstrom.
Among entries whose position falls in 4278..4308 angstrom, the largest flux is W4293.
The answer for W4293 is 18.82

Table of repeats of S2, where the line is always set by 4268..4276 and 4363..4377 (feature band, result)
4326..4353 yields -0.22 angstrom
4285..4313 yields 3.07 angstrom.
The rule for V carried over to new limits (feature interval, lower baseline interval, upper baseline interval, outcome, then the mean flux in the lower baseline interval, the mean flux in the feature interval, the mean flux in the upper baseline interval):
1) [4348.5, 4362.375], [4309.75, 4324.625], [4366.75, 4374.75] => 0.1 angstrom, 16.9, 17.6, 18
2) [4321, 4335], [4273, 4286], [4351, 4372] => 0.3 angstrom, 16.8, 17.3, 18.1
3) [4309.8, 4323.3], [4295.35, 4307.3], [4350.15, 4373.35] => -3.3 angstrom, 12.4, 17.3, 18.2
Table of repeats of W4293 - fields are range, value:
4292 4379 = 23.6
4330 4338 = 20.21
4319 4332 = 20.4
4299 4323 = 21.36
